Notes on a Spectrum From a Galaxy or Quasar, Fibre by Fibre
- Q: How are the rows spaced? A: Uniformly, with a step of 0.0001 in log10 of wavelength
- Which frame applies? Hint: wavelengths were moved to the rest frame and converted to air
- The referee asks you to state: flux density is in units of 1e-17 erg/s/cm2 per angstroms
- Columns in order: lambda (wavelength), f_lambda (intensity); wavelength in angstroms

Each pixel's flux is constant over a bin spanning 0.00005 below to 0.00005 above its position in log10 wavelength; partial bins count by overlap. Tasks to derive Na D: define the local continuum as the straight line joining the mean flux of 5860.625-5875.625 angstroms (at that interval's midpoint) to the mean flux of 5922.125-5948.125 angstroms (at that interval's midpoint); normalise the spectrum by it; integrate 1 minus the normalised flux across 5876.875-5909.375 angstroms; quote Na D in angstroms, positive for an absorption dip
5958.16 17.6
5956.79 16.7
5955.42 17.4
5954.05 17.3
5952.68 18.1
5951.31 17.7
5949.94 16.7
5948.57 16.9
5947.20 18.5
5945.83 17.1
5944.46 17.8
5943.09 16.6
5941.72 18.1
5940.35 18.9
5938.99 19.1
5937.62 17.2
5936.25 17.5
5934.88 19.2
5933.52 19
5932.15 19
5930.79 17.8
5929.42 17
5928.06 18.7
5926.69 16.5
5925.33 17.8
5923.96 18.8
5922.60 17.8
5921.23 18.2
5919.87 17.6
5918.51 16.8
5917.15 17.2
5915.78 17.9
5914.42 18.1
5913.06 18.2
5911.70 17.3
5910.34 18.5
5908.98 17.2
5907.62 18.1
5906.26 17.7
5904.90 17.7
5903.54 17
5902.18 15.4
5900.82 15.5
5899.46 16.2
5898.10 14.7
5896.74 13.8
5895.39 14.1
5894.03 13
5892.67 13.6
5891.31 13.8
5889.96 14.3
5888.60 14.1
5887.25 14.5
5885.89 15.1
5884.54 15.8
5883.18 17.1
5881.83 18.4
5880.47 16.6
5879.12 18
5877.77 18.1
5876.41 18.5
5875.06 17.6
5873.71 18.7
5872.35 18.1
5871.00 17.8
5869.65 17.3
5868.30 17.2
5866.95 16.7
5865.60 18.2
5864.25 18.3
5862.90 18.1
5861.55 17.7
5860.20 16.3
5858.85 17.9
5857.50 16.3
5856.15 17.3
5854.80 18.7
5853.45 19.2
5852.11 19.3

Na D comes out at 3.7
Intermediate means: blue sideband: 17.8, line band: 15.8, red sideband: 18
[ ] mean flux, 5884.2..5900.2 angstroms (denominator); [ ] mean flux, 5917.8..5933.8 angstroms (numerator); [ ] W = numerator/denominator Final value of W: 1.24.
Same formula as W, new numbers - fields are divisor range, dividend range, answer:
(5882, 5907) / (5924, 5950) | 1.17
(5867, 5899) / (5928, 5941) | 1.14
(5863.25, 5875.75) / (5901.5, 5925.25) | 0.99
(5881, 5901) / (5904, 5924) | 1.19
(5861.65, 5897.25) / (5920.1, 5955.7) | 1.09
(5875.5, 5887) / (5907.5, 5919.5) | 1.03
